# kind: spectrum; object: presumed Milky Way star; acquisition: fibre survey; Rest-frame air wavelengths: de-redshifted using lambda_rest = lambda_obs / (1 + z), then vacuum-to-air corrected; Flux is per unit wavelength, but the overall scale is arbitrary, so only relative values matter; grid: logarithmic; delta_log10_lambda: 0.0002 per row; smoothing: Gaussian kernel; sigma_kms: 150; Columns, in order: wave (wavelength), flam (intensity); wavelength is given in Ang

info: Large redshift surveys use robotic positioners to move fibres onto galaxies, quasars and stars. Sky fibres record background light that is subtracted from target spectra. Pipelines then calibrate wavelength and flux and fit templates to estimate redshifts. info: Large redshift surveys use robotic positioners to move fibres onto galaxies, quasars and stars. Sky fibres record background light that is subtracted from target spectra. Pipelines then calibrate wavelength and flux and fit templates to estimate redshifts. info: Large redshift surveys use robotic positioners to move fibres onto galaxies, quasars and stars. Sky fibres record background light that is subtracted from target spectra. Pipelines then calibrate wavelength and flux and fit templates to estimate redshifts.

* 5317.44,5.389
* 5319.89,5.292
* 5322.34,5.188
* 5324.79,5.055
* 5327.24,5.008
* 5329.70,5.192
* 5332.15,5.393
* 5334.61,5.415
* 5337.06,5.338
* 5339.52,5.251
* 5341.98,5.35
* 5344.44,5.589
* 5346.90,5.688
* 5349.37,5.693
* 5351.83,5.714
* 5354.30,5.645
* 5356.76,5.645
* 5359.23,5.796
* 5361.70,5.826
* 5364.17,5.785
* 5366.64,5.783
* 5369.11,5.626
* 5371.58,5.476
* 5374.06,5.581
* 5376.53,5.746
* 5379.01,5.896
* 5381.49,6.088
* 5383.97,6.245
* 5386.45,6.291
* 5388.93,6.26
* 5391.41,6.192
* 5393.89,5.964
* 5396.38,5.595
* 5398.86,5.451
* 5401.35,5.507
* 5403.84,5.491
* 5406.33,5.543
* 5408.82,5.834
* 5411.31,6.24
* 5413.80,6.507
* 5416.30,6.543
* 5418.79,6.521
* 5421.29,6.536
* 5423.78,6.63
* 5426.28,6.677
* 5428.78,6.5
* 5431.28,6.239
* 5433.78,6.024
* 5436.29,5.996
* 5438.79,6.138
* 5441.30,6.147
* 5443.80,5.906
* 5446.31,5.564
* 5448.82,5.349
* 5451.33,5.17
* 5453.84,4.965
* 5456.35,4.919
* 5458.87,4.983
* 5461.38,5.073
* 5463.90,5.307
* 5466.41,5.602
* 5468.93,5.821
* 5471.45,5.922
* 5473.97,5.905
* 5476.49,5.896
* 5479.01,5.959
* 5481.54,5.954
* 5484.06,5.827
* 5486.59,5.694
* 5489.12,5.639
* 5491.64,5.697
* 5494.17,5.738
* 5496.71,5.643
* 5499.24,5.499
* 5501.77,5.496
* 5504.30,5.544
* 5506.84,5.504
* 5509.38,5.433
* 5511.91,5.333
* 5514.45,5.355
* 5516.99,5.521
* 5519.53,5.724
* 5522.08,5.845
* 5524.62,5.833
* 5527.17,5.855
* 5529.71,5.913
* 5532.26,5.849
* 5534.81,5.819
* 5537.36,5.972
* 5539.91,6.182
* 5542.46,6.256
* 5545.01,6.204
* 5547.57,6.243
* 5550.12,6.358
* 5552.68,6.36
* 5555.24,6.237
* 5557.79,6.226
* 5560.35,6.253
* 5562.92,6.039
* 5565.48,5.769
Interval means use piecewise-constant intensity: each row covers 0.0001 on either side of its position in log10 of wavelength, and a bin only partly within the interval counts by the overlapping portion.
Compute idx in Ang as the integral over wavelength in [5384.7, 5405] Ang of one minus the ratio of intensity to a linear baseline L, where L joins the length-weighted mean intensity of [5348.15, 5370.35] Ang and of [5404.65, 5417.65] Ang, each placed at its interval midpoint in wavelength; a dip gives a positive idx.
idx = 0.46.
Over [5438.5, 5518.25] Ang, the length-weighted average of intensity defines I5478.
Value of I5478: 5.57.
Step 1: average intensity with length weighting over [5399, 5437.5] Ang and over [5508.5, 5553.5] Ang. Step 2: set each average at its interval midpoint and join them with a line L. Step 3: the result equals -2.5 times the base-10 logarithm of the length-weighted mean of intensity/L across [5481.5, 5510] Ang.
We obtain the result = 0.065 mag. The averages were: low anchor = 6.16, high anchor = 5.89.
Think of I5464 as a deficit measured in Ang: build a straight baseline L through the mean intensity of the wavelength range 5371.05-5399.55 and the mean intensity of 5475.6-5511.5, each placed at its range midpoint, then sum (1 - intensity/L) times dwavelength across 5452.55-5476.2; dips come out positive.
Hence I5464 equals 1.3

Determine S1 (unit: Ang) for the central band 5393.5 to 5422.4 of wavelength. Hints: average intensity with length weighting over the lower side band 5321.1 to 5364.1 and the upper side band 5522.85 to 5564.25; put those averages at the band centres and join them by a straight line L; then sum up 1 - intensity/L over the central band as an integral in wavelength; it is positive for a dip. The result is -1.5 Ang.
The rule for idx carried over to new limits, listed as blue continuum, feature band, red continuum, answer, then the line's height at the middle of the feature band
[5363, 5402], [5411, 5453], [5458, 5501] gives -2.8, 5.75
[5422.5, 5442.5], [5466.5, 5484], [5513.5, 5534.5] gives 0.4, 6.04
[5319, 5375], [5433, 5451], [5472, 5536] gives -0.7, 5.62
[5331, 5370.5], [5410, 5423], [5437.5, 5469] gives -2.3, 5.5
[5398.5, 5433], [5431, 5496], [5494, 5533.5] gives 2.7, 5.91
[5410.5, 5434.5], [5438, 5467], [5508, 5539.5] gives 3.8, 6.24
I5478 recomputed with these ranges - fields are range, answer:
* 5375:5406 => 5.88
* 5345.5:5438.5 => 5.97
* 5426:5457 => 5.8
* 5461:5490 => 5.74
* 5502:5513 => 5.46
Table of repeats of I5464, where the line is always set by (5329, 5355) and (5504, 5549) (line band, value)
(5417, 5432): -2.4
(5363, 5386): -1.2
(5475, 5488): -0.3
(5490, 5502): 0.3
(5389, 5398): -0.6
